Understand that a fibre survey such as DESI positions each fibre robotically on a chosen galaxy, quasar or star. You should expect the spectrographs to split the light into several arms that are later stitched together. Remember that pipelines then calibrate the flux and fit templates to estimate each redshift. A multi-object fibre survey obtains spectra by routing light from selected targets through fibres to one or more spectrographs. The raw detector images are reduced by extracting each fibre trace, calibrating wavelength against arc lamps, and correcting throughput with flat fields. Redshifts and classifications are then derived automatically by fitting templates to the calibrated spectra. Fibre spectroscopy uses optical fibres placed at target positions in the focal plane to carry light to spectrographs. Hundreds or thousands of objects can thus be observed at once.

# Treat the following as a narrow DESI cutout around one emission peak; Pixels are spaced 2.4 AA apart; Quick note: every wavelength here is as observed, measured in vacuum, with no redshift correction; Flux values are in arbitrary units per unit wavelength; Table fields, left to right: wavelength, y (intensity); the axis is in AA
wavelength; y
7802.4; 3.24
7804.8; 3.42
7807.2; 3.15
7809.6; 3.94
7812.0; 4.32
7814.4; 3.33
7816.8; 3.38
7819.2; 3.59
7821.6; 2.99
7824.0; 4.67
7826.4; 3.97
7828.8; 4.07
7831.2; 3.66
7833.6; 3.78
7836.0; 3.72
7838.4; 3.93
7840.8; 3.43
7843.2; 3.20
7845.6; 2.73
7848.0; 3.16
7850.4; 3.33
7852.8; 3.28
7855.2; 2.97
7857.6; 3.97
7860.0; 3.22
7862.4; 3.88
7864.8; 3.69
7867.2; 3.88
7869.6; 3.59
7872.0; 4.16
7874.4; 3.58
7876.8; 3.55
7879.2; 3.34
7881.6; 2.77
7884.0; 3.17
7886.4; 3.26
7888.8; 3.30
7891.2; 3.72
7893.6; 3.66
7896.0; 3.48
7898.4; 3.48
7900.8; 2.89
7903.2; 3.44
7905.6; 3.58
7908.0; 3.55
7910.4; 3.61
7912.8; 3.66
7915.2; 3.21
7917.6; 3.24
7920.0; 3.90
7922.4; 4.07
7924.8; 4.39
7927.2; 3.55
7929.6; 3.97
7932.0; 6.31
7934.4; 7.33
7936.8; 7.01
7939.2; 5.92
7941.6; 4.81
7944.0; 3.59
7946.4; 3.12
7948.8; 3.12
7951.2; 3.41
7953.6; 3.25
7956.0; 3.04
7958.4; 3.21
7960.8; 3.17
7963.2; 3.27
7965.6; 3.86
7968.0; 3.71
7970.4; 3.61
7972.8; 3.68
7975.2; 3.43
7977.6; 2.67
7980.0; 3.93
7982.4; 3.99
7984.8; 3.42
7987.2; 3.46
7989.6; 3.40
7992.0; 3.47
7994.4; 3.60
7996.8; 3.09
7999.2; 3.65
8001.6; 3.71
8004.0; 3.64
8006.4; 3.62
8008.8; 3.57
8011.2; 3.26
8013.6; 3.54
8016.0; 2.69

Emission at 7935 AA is H-beta 4861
